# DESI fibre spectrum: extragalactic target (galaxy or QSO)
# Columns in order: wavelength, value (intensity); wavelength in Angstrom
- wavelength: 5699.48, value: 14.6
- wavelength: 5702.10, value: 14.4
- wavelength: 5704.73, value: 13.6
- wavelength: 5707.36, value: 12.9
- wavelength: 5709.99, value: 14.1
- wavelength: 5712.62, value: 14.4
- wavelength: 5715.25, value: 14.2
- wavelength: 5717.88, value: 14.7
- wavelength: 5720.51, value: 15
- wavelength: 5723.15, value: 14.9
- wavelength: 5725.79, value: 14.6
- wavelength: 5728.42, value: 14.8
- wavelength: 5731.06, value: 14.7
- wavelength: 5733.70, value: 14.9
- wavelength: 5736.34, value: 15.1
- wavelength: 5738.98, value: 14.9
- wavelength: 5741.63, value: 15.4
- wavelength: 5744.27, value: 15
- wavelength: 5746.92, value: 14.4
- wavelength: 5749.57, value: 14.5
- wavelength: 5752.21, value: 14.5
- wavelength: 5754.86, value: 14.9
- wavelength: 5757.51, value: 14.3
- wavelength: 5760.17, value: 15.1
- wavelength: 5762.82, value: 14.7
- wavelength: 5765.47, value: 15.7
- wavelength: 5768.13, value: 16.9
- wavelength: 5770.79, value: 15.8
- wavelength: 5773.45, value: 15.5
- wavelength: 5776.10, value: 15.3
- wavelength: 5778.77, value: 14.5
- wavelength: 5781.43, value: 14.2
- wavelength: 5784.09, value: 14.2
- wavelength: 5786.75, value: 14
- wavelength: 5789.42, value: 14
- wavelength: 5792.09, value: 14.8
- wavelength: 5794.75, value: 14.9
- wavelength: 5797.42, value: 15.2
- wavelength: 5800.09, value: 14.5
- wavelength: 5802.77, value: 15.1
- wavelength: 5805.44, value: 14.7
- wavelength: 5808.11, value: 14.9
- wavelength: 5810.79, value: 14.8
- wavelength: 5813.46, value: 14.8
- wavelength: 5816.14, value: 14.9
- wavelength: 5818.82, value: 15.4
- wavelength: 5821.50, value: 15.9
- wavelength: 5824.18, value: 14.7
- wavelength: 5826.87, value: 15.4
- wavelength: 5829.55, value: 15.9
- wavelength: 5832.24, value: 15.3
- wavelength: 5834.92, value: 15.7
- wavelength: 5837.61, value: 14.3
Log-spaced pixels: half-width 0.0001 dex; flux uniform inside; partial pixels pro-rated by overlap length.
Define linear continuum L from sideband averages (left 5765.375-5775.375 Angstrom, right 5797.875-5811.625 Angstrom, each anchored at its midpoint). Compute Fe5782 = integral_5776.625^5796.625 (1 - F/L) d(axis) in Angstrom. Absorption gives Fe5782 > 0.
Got 1.3 Angstrom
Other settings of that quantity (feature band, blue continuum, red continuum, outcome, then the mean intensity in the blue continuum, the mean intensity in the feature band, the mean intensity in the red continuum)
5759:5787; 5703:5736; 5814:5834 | -0.4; 14.4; 15.1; 15.3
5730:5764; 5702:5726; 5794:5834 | -0.6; 14.3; 14.8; 15.1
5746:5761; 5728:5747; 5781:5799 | 0.2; 14.9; 14.6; 14.5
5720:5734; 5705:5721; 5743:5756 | -0.5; 14.1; 14.8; 14.7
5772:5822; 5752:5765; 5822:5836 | 1.1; 14.8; 14.8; 15.4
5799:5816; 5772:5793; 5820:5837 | 0.3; 14.6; 14.8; 15.4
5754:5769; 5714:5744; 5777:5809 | -0.5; 14.8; 15.2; 14.6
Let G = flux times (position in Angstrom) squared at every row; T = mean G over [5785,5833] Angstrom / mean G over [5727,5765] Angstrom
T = 1.03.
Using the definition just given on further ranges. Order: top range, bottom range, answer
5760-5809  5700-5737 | 1.06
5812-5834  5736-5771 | 1.04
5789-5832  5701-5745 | 1.06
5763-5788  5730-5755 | 1.03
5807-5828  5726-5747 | 1.04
